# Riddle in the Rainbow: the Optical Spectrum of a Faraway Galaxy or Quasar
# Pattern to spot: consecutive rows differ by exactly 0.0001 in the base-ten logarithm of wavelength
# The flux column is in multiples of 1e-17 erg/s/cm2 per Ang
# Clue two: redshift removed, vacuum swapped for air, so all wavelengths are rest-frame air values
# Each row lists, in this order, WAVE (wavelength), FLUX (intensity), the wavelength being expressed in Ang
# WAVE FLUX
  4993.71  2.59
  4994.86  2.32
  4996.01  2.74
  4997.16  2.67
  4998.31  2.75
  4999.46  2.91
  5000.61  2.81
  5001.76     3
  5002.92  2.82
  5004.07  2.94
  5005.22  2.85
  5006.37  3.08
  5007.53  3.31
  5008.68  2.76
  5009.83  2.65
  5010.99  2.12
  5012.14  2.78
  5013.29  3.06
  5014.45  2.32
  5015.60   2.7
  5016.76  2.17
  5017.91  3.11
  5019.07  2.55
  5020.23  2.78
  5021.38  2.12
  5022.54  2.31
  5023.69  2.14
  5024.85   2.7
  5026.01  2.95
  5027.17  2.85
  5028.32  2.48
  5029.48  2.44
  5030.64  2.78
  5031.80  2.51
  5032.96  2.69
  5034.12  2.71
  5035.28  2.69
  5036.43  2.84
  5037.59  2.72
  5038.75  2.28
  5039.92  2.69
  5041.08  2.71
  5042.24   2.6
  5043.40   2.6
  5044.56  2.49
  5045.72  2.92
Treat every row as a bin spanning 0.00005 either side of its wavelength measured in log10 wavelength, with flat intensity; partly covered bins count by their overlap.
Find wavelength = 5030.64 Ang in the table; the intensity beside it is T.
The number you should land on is 2.78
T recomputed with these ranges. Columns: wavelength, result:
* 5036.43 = 2.84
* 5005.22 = 2.85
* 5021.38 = 2.12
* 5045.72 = 2.92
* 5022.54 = 2.31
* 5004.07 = 2.94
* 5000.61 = 2.81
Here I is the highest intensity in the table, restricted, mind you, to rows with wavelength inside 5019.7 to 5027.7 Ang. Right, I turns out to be 2.95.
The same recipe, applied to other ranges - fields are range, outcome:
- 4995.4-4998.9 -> 2.75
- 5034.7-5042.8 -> 2.84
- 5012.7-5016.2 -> 3.06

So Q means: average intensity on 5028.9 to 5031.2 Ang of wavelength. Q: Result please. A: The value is 2.61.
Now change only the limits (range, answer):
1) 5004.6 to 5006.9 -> 2.97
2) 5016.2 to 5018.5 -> 2.64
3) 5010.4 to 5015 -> 2.57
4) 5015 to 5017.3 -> 2.44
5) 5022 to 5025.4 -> 2.38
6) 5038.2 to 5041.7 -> 2.56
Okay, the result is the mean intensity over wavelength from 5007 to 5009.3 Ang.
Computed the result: 3.03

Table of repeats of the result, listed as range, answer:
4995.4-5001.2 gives 2.78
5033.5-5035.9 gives 2.71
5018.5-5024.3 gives 2.38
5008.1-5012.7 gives 2.58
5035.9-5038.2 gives 2.77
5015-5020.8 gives 2.66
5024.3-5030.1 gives 2.68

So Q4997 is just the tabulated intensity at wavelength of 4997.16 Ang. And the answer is 2.67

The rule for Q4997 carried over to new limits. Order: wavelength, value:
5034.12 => 2.71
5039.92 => 2.69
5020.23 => 2.78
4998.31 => 2.75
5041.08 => 2.71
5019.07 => 2.55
